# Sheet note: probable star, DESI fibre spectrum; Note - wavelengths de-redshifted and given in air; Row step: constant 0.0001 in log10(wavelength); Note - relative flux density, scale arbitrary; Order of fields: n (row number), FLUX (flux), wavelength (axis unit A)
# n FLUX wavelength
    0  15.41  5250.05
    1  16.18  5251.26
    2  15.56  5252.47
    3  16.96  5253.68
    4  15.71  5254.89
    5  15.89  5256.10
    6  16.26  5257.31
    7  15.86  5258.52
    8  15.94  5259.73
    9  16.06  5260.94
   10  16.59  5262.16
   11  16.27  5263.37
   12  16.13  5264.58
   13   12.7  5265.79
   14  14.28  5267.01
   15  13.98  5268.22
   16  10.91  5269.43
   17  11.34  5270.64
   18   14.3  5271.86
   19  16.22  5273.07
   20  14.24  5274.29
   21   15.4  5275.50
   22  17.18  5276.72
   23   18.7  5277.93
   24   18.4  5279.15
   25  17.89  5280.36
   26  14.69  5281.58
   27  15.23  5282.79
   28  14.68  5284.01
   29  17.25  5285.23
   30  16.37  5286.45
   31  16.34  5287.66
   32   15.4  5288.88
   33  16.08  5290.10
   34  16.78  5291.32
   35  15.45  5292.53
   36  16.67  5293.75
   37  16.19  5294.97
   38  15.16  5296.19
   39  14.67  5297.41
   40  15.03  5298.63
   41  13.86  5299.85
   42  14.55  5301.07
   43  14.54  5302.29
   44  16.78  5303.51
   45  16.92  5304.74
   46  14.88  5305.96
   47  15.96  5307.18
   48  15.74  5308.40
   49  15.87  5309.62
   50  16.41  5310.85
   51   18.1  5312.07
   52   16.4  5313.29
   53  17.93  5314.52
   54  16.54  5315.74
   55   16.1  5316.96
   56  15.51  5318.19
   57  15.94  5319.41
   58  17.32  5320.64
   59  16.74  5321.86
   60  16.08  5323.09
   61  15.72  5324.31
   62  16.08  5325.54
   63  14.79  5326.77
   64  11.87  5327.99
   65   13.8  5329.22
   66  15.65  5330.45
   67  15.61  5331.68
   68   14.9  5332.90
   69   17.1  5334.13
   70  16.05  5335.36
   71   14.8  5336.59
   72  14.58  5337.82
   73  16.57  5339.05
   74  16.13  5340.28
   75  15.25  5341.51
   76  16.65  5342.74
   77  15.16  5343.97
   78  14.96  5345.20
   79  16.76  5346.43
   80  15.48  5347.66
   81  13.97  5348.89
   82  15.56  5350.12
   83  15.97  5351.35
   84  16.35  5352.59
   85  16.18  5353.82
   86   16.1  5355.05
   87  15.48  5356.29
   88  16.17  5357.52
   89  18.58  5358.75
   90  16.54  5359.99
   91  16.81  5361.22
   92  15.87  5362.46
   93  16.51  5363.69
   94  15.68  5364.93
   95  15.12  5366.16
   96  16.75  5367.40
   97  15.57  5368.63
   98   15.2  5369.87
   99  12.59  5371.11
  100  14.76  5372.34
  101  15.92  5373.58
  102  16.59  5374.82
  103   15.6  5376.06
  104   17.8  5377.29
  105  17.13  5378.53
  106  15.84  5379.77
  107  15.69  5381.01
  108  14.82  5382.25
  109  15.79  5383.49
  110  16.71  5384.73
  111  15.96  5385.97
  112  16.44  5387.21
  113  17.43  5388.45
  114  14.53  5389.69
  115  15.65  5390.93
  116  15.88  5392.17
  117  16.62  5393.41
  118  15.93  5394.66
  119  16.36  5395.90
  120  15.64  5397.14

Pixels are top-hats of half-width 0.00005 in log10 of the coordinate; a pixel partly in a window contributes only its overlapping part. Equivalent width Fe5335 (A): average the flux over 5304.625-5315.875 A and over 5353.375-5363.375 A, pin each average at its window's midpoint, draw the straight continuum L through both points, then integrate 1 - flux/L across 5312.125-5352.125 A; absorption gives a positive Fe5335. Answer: 1.8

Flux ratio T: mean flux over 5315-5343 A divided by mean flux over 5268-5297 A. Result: 1.0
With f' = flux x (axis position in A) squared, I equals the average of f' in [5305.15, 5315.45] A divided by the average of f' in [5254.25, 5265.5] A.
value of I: 1.0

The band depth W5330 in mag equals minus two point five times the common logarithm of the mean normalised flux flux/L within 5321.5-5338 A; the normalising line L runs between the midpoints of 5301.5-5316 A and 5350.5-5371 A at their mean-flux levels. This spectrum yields 0.07 mag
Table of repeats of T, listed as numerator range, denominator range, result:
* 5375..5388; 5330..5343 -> 1.03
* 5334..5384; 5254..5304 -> 1.02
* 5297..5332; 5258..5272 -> 1.08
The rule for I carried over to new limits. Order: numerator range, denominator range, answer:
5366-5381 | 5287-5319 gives 1.02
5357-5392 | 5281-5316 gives 1.04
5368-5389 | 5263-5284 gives 1.09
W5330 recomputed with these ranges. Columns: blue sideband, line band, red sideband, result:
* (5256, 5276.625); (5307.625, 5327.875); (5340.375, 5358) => -0.06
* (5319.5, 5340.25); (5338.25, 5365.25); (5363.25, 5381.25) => -0.03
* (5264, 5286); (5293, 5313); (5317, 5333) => -0.03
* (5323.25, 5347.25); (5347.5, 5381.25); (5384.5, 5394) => -0.01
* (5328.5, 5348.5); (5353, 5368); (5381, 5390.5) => -0.04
